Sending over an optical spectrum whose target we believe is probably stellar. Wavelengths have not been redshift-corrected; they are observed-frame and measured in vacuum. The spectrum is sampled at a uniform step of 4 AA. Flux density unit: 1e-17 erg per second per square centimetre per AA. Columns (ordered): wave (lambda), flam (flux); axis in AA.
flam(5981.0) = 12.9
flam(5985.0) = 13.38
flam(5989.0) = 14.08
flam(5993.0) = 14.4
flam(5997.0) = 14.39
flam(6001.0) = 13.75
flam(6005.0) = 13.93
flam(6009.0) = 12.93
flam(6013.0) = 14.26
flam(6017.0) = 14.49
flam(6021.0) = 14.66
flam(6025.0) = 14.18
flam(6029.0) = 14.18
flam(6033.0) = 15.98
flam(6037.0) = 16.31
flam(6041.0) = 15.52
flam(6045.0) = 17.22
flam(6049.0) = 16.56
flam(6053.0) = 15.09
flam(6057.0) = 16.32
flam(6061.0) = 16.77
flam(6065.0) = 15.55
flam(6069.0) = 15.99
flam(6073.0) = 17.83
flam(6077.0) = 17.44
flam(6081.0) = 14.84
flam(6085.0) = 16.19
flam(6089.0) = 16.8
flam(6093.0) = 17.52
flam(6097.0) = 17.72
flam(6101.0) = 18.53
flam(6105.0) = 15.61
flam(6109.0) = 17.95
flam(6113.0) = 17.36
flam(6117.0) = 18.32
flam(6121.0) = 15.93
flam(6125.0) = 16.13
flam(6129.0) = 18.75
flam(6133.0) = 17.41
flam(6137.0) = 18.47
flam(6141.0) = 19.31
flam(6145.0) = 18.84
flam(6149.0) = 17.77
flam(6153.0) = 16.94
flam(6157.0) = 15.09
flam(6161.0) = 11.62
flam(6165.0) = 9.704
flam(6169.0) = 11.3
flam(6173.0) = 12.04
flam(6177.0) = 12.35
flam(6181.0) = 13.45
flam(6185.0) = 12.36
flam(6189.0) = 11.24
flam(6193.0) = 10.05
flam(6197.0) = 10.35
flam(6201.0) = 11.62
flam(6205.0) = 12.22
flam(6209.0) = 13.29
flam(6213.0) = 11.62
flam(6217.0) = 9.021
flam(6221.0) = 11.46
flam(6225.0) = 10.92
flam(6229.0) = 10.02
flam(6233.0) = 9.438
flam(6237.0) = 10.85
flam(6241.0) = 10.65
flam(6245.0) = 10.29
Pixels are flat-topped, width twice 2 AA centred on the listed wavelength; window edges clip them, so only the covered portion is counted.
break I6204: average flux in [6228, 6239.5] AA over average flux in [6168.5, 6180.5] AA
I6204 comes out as 0.83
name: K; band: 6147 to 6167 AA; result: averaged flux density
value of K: 14.2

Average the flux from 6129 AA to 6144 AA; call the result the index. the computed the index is 18.5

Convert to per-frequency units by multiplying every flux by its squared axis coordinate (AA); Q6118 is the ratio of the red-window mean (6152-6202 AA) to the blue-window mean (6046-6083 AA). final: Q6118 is 0.77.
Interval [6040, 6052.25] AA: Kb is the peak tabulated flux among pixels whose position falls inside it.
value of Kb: 17.22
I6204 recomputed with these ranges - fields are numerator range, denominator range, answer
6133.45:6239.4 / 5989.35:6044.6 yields 0.88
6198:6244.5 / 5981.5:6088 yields 0.72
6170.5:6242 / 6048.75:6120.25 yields 0.67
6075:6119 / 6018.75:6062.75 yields 1.09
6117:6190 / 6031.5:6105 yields 0.91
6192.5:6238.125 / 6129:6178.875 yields 0.72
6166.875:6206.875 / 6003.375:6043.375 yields 0.80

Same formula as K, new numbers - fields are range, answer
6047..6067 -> 16.1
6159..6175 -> 11.2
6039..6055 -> 16.1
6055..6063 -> 16.5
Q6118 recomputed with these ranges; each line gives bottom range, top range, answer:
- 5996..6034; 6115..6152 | 1.30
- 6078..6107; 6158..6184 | 0.73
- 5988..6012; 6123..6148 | 1.36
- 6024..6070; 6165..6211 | 0.78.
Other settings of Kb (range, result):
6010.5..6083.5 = 17.83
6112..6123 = 18.32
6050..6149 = 19.31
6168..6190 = 13.45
